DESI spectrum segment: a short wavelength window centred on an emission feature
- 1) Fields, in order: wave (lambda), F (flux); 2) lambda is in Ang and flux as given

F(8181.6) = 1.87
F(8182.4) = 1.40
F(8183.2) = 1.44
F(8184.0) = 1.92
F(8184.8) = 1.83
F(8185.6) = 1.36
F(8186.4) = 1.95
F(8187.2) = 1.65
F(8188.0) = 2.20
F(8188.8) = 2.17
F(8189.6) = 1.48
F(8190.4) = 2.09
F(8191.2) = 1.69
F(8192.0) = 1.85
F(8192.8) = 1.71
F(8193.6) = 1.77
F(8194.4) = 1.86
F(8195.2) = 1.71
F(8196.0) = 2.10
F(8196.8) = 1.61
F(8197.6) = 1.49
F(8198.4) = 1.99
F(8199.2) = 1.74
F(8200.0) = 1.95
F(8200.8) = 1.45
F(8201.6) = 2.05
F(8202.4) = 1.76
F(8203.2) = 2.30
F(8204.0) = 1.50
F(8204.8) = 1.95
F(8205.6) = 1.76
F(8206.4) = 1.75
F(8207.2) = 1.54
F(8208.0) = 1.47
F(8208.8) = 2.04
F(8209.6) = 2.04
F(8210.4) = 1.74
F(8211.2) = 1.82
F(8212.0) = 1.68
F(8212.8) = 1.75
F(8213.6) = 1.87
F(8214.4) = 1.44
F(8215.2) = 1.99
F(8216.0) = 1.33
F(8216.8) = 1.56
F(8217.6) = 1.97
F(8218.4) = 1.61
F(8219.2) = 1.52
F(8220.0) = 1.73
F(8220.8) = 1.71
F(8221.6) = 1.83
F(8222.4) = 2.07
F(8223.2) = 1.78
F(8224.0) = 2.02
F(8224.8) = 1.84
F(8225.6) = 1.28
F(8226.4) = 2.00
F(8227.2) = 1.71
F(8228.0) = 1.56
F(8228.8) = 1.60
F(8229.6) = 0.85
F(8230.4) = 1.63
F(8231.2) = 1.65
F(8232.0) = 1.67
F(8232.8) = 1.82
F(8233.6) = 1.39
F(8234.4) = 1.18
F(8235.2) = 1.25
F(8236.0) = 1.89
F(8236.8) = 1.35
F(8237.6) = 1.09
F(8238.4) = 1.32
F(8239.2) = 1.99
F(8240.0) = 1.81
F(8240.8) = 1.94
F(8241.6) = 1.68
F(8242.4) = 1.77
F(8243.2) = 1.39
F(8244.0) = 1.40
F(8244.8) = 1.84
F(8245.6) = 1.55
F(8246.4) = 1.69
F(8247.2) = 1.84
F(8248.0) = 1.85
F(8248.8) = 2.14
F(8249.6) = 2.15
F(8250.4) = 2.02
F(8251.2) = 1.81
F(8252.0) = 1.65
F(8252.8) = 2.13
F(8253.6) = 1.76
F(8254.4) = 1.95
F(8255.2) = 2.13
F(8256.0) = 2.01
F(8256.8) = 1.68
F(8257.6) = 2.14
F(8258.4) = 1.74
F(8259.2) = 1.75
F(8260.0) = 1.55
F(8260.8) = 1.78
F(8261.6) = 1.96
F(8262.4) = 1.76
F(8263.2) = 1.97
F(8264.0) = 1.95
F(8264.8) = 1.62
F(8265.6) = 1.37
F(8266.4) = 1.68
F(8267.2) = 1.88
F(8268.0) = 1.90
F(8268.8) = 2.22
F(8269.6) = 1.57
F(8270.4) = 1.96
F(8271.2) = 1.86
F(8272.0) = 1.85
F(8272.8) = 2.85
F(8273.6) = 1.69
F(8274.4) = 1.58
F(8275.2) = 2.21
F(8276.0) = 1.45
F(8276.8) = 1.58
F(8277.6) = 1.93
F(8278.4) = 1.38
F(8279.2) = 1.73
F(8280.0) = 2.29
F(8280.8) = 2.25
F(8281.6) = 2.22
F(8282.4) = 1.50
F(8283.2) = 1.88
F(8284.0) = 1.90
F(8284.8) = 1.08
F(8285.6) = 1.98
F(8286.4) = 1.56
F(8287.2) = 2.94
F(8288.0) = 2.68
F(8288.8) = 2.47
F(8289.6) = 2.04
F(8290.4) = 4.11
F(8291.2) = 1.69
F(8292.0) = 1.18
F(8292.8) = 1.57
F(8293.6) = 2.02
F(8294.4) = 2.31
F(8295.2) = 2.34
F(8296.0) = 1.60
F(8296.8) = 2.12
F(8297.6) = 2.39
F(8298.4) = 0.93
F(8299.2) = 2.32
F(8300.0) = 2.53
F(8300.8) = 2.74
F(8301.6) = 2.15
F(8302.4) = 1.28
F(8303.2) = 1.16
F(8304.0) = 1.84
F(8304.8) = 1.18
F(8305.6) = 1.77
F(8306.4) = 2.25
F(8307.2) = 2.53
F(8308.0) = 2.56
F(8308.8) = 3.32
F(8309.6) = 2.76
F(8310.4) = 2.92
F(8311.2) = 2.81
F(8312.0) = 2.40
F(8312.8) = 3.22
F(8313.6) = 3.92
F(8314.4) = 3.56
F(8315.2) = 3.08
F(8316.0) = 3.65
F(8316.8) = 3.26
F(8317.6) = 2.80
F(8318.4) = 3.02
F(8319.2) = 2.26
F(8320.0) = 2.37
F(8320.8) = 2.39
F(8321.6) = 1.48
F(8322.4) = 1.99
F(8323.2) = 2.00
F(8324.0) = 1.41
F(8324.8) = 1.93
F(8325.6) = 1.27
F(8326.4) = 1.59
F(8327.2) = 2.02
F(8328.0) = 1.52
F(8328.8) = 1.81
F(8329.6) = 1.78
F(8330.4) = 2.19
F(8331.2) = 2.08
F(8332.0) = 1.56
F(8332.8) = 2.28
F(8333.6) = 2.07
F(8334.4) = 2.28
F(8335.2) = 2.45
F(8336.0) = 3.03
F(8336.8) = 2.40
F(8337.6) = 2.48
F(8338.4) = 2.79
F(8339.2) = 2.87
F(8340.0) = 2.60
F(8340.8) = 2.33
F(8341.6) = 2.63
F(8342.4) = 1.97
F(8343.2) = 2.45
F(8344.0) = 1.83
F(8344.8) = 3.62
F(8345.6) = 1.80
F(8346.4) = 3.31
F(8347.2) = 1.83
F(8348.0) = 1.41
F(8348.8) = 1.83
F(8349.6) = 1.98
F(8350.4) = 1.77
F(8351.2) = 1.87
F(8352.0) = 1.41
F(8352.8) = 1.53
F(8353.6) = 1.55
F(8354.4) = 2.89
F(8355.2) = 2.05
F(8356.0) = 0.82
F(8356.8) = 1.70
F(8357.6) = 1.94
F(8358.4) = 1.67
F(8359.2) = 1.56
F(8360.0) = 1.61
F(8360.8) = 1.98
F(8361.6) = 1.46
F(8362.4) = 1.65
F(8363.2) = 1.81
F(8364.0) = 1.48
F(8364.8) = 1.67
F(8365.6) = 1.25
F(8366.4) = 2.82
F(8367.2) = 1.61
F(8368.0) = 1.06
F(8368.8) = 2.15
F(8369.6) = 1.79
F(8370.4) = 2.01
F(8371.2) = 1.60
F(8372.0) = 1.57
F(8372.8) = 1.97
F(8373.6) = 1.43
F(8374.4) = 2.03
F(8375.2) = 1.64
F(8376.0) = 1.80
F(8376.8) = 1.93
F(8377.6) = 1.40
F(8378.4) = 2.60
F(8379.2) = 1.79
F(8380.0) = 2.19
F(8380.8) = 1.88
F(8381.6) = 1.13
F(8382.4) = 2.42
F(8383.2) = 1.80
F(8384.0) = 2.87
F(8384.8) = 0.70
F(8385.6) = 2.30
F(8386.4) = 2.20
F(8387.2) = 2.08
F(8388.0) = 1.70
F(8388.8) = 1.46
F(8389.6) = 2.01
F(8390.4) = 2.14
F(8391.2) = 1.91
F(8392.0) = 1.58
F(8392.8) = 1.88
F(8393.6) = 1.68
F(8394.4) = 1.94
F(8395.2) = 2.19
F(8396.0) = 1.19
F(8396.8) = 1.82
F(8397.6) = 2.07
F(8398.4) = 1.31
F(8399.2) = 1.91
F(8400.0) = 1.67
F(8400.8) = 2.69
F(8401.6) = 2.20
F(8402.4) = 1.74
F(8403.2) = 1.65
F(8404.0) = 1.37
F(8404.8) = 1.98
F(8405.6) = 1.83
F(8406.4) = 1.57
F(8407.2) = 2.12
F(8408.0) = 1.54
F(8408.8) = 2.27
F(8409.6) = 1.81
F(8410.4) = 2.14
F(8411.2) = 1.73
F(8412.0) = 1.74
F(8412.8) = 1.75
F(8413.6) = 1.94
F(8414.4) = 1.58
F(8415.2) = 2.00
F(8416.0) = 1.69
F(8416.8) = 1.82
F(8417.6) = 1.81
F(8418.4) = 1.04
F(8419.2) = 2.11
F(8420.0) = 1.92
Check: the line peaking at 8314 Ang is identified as H-alpha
